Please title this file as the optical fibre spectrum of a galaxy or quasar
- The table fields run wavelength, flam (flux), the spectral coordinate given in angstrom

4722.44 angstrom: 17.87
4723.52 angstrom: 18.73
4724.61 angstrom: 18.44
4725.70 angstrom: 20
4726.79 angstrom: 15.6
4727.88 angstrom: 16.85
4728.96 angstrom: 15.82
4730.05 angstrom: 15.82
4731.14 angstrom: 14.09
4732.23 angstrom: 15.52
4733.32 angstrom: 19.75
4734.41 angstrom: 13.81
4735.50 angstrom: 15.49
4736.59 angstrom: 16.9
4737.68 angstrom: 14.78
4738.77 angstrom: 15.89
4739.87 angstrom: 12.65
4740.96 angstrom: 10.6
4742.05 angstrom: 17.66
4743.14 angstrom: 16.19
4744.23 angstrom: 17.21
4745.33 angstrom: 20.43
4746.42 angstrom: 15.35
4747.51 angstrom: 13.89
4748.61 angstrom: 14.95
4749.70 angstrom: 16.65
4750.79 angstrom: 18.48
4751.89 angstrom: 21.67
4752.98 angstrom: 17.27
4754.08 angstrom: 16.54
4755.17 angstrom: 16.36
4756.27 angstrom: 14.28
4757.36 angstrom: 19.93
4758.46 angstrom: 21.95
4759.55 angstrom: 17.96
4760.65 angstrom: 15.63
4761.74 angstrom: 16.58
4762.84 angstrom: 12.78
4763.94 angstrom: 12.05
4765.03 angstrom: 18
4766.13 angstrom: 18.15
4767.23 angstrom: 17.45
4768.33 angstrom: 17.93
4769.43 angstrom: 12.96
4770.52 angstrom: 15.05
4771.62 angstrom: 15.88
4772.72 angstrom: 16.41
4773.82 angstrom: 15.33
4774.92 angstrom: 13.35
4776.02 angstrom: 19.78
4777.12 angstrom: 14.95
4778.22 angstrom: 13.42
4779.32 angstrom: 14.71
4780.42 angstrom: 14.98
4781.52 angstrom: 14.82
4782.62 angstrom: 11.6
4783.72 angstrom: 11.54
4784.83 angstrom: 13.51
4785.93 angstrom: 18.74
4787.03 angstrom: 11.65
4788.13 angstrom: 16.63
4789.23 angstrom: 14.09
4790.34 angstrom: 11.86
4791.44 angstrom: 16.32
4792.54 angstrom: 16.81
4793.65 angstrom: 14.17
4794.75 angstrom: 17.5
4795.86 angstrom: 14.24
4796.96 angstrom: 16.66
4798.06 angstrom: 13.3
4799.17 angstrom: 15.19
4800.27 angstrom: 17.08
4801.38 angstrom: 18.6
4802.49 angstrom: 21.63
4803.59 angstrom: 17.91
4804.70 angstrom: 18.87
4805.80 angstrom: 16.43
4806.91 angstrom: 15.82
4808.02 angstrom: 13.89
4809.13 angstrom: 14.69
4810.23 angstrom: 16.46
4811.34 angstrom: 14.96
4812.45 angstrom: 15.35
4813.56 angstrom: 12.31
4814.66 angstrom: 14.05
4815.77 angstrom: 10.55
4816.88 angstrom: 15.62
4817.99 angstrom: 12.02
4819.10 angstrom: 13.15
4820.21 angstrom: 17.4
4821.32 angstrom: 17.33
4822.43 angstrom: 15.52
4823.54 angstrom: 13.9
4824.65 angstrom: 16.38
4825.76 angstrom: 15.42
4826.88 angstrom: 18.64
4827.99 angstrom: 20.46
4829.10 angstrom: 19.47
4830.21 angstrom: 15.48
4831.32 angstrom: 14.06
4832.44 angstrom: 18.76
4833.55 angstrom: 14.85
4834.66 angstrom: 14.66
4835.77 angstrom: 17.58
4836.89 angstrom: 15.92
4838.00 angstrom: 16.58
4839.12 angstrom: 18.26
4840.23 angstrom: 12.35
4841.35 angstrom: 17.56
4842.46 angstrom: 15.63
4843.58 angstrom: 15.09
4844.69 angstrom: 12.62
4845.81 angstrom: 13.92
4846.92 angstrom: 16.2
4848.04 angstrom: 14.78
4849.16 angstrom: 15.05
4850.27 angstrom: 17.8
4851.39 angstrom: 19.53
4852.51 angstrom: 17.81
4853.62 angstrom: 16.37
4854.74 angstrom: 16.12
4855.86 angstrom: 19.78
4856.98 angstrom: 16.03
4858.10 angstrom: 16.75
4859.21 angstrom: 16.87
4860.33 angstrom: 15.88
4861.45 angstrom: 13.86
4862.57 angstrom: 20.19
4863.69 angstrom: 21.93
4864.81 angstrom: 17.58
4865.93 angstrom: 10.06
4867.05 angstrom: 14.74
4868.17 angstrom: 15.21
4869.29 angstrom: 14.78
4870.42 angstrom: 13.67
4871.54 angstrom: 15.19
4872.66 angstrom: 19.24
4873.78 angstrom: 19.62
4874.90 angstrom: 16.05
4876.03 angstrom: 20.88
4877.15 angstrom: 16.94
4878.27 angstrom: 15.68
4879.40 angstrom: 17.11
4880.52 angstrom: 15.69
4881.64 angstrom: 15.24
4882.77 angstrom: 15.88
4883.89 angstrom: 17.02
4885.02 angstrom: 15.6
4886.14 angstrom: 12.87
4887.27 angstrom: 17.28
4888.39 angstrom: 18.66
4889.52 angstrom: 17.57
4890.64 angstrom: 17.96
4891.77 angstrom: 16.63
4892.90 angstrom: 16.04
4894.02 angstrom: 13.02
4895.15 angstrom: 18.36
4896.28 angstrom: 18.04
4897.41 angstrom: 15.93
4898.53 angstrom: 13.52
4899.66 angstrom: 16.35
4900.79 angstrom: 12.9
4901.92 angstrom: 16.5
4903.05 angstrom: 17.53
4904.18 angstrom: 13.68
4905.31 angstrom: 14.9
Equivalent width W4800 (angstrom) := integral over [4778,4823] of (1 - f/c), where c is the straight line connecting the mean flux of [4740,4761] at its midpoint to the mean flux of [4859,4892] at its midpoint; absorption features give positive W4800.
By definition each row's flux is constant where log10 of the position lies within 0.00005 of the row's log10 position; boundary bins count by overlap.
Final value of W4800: 4.29 angstrom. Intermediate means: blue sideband 16.9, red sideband 16.5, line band 15.2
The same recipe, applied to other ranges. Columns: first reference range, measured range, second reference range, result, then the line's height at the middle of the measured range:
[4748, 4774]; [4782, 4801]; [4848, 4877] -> 2.2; 16.7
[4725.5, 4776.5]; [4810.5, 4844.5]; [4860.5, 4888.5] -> 1.5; 16.4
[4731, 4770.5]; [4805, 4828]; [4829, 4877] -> 1.7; 16.4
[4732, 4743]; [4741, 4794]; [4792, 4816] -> -1.1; 15.5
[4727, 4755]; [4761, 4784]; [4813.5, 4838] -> 1.2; 16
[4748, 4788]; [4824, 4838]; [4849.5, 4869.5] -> -0.2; 16.5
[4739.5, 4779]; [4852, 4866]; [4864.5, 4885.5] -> -0.8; 16.1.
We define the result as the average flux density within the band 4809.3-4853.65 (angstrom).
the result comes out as 15.7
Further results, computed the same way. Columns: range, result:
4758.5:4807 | 15.7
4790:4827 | 15.6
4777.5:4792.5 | 14.2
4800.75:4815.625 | 16.1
